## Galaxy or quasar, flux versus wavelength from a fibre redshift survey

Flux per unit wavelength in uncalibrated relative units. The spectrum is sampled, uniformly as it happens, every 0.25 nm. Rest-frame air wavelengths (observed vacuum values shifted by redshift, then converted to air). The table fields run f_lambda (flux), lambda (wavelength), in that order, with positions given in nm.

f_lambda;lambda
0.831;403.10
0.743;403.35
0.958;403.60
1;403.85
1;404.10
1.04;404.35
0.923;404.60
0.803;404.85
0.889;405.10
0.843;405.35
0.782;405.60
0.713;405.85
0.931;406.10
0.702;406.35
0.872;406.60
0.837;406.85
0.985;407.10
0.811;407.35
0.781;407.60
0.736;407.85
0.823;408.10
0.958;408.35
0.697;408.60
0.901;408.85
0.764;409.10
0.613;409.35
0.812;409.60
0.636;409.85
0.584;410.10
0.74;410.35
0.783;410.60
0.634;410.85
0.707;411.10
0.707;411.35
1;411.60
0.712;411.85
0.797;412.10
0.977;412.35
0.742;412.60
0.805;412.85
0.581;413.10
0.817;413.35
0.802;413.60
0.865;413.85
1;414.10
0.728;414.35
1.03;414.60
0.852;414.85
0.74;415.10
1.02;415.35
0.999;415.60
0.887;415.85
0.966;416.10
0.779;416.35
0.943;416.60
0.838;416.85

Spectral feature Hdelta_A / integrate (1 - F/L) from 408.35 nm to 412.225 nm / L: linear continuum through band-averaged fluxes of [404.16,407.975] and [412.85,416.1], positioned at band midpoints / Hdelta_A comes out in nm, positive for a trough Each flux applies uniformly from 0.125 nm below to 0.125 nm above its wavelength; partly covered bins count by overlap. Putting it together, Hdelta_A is 0.49 nm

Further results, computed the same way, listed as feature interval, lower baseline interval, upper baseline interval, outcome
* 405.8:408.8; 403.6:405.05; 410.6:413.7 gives 0.196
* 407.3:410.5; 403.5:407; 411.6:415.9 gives 0.401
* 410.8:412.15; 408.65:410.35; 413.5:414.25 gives 0.053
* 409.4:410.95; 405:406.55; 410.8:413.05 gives 0.191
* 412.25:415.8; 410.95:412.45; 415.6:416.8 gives 0.018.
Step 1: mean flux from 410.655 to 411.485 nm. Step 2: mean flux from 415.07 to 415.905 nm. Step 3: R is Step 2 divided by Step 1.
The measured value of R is 1.3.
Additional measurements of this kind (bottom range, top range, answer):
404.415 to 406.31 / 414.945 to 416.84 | 1.07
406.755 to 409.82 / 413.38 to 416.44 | 1.10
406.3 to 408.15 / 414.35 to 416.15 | 1.11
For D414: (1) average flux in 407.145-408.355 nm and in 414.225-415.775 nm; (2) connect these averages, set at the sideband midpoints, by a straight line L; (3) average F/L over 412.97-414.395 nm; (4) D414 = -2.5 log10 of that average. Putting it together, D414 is 0.10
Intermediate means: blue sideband 0.819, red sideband 0.895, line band 0.803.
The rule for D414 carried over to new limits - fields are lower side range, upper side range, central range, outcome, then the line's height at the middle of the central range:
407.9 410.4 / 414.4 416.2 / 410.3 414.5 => 0.067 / 0.84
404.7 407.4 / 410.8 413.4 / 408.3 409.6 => 0.036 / 0.805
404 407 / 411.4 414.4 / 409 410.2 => 0.223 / 0.837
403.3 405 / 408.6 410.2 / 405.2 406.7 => 0.066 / 0.858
